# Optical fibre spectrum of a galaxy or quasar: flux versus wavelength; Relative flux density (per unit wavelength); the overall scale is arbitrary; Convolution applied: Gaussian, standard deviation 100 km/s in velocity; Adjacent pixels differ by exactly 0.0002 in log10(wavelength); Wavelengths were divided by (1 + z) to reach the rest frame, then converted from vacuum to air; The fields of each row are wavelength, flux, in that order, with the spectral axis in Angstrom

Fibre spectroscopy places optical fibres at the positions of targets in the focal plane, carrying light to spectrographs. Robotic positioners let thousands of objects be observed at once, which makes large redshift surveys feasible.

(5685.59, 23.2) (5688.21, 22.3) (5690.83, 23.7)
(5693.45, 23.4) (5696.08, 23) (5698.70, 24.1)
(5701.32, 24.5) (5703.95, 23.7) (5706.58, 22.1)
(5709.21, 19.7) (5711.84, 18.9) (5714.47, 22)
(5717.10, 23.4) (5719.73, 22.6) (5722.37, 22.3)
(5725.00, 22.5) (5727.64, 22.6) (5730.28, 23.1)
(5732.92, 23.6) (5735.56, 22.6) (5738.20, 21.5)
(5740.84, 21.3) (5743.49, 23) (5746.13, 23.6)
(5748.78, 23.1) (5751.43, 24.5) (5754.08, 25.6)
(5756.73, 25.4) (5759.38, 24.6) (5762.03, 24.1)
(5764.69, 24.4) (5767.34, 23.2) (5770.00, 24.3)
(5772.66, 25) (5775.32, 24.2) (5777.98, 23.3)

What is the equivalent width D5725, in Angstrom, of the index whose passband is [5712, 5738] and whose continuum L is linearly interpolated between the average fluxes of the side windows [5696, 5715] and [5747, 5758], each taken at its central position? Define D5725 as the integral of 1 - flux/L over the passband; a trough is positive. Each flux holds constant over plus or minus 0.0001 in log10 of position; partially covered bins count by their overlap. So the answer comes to 0.8 Angstrom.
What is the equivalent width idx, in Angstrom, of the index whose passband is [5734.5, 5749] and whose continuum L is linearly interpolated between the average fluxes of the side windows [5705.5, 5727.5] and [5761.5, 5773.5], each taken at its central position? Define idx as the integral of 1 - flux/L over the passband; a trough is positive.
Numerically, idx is 0.30 Angstrom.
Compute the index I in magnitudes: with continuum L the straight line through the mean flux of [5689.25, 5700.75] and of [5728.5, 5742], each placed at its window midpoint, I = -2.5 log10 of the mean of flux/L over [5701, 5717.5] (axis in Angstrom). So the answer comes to 0.07 mag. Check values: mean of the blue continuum 23.6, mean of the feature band 21.8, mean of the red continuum 22.4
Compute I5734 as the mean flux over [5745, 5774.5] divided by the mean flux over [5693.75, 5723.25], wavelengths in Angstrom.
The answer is 1.1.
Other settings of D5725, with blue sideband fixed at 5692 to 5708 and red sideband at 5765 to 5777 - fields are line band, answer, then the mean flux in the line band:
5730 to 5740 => 0.5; 22.6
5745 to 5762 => -0.3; 24.4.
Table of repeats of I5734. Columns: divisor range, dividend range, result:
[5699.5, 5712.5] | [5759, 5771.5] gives 1.09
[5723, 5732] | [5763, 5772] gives 1.06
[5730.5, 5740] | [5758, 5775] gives 1.07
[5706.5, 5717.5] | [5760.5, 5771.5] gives 1.15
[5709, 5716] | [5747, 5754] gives 1.18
